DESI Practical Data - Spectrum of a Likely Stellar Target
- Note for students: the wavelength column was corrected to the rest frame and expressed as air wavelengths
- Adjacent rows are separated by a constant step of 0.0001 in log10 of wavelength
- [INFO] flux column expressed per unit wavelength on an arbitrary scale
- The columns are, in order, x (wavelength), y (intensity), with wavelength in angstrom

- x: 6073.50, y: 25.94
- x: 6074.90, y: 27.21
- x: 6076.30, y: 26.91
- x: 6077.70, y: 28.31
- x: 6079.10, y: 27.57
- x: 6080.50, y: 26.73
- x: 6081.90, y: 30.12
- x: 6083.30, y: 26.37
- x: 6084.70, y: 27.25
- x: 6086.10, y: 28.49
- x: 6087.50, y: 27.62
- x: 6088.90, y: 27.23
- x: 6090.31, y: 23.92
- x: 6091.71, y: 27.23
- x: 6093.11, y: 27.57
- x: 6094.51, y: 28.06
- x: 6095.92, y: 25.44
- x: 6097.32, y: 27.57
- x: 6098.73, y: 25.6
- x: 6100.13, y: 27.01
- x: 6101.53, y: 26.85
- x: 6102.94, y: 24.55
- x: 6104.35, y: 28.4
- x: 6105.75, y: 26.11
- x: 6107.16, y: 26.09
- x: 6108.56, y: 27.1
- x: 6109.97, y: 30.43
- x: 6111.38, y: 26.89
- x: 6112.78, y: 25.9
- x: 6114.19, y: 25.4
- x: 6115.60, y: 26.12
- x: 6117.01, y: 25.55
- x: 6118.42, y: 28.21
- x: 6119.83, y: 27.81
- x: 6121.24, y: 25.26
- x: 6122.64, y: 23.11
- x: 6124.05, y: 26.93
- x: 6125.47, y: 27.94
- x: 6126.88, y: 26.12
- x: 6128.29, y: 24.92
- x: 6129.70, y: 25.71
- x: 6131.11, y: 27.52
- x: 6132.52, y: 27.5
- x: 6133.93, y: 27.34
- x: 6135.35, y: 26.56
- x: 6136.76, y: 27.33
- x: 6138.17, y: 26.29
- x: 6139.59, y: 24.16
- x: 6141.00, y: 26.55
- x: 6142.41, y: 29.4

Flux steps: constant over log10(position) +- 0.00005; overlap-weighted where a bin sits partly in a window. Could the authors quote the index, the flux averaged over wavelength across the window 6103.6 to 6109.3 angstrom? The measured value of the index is 26.9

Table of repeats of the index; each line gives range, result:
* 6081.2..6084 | 28.3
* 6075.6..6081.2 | 27.4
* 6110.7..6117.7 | 26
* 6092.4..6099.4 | 26.8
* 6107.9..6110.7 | 28.7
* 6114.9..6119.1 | 26.6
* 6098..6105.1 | 26.5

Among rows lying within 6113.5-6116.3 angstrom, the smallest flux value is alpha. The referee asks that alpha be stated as 25.4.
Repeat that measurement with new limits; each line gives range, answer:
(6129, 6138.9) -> 25.71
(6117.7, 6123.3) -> 23.11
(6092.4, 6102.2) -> 25.44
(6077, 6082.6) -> 26.73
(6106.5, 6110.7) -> 26.09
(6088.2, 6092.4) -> 23.92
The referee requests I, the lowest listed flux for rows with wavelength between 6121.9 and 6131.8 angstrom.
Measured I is 23.11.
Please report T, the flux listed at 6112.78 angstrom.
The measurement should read 25.9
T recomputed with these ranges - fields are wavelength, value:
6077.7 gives 28.31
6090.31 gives 23.92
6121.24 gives 25.26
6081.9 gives 30.12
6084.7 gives 27.25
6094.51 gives 28.06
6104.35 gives 28.4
